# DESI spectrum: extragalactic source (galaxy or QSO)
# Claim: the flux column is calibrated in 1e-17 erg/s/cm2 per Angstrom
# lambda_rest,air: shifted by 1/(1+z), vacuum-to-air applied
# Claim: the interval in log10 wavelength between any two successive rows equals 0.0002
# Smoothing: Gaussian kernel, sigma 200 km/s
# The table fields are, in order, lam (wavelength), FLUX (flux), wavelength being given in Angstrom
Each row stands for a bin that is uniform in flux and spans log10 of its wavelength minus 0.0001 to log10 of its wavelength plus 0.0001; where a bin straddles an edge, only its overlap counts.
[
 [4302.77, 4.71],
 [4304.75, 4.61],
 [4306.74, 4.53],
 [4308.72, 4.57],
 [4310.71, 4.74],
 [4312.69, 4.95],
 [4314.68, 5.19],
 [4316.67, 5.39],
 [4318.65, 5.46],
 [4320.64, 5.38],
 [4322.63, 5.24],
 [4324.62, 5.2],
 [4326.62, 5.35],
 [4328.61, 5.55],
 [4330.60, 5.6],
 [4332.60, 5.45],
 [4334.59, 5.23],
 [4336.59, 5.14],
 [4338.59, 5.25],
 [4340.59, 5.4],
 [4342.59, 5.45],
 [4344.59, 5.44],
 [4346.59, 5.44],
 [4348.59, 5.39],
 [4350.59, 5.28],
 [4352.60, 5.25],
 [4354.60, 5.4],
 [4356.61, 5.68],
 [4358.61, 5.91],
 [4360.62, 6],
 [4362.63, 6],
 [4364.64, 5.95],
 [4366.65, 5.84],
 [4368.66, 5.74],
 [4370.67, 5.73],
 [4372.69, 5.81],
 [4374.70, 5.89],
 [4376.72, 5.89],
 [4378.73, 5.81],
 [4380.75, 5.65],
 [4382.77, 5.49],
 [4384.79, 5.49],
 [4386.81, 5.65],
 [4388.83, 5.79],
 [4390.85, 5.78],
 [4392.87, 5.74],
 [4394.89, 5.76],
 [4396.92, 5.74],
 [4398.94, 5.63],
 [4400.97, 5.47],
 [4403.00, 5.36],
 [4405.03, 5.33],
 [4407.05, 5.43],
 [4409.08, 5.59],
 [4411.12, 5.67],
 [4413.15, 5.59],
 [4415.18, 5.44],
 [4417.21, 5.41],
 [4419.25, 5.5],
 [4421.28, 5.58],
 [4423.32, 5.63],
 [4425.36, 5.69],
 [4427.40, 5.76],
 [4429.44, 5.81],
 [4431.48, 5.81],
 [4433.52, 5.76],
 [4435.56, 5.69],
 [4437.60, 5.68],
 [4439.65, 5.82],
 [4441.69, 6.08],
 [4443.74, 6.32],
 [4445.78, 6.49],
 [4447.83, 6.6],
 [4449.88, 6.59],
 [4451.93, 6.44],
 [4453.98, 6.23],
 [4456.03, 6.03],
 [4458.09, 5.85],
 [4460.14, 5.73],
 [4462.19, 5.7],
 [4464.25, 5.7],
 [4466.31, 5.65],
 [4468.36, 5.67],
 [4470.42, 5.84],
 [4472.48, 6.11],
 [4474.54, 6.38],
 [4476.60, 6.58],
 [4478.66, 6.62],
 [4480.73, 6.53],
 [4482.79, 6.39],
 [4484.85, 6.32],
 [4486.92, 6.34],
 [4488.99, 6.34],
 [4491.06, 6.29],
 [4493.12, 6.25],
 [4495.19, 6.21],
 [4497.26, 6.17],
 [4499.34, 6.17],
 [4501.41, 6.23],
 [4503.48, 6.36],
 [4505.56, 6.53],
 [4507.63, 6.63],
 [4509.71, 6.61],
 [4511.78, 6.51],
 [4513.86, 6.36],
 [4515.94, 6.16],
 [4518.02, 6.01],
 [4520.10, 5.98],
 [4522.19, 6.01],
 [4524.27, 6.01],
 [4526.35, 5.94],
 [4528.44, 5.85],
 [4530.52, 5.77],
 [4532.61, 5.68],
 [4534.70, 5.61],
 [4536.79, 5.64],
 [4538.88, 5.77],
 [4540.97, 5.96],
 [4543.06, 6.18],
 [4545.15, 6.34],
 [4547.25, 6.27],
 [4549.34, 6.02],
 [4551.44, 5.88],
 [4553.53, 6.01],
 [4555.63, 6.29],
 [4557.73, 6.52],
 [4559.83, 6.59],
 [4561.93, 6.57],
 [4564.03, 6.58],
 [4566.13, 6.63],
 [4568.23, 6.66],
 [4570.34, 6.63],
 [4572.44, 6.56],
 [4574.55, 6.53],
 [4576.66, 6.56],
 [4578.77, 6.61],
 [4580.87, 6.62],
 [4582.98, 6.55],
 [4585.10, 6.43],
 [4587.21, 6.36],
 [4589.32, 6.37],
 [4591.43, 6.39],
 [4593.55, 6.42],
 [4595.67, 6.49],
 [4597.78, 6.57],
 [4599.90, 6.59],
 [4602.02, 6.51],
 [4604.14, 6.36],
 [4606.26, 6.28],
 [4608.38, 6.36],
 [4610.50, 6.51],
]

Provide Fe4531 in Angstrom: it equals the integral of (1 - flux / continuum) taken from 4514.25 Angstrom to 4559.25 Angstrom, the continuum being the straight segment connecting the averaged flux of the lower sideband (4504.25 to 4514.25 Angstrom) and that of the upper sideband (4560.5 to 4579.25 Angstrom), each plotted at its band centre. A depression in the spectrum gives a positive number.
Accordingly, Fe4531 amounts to 3.8 Angstrom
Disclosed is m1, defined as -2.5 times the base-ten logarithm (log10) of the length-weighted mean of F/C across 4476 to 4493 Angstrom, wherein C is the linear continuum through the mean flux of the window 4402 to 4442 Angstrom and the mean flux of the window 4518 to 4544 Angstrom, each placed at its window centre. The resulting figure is -0.12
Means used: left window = 5.62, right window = 5.87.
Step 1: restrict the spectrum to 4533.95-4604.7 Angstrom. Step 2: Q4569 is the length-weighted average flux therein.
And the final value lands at 6.36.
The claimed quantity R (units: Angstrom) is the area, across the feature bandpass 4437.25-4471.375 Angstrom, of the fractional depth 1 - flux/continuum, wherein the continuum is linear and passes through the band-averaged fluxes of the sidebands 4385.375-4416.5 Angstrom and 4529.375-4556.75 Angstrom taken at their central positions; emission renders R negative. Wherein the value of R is -1.79 Angstrom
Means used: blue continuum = 5.6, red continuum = 5.96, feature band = 6.03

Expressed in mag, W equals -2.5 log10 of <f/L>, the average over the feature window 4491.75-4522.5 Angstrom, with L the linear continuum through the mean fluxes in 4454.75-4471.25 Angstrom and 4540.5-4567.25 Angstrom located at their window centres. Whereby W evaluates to -0.04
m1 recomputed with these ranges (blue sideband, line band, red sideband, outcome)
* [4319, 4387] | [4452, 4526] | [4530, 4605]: -0.026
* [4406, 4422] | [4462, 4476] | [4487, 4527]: 0.012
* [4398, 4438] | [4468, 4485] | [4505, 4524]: -0.049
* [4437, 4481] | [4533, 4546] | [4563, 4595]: 0.087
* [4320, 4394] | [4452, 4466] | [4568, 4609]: 0.015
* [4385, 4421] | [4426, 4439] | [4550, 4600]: -0.004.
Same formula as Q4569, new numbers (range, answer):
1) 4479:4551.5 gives 6.16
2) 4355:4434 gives 5.68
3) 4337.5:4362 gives 5.5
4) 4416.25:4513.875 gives 6.1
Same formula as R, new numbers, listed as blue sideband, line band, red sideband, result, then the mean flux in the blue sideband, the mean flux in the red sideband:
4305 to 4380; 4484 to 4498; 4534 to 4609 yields -0.6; 5.44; 6.36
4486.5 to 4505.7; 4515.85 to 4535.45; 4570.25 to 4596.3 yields 1.4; 6.27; 6.5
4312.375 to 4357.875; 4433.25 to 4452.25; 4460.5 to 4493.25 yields -0.6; 5.36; 6.16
